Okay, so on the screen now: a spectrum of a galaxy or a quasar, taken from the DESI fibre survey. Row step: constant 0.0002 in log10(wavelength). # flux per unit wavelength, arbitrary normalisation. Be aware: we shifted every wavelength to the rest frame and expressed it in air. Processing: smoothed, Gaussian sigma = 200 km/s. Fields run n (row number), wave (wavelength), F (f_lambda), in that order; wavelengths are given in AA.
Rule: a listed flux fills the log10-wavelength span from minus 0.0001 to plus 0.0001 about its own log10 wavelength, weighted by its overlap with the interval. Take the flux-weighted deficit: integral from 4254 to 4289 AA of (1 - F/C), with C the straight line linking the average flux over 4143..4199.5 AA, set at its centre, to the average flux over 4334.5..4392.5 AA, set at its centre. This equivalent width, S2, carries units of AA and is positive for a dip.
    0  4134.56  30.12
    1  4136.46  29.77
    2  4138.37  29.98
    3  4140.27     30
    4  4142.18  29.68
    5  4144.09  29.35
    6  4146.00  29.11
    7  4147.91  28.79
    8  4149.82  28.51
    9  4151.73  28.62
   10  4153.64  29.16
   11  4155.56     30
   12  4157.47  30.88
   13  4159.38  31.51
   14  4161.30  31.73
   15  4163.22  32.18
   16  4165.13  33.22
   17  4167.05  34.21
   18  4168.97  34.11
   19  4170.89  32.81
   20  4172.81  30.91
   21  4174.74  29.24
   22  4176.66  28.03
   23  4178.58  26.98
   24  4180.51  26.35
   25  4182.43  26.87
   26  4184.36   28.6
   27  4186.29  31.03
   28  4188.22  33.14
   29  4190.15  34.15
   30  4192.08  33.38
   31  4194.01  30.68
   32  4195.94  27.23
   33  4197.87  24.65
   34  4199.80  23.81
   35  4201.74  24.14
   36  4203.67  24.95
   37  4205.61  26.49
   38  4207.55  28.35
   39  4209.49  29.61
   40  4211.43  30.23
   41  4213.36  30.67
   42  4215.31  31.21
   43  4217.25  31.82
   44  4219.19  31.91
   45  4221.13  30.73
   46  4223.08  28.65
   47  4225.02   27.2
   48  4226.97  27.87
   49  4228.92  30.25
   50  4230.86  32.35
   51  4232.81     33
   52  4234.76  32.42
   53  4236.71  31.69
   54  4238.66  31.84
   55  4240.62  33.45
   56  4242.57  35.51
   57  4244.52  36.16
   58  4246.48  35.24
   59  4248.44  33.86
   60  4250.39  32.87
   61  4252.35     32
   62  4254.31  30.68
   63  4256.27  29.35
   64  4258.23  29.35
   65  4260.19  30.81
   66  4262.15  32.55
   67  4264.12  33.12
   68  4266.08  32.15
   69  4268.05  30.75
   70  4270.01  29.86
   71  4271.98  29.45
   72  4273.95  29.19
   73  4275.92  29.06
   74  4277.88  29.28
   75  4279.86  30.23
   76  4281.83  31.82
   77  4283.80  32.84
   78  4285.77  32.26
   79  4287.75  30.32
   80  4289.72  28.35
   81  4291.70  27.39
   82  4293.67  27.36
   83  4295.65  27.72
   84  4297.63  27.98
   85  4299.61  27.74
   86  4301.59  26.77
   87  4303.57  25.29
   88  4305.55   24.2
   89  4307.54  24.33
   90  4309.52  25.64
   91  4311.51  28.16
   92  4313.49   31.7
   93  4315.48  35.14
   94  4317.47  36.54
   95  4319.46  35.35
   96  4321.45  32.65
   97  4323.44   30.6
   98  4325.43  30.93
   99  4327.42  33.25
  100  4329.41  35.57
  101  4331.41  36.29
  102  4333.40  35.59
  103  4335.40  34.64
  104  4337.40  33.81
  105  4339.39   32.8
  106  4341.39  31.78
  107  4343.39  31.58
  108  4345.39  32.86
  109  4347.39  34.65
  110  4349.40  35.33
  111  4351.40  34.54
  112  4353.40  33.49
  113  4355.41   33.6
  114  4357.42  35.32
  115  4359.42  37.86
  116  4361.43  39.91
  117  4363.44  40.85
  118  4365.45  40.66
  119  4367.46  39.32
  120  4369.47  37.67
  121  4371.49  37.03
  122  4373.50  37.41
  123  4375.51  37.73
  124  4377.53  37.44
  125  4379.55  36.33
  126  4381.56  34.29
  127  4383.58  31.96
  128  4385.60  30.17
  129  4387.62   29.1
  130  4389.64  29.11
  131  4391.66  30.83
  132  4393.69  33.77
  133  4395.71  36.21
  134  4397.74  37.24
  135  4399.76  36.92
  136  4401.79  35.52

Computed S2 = 2.04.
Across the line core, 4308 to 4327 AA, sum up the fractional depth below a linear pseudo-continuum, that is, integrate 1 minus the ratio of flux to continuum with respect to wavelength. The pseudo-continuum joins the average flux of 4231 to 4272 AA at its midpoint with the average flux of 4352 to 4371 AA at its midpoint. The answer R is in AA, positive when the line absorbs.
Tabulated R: 2.0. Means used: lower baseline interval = 32.3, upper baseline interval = 37.5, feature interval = 31.7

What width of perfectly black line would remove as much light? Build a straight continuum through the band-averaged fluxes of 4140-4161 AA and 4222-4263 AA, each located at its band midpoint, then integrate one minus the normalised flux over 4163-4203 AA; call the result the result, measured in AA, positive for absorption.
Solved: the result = 0.9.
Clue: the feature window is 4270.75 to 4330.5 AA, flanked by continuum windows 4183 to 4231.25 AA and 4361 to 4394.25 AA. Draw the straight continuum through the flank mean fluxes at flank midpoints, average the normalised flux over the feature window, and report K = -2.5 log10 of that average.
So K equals 0.10 mag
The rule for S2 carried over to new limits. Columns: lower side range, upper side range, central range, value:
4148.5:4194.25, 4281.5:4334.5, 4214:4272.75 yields -2.0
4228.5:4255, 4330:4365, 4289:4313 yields 5.2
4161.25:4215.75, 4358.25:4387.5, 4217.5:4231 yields 0.5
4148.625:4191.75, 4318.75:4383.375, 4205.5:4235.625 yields 1.5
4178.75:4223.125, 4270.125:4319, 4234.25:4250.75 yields -2.6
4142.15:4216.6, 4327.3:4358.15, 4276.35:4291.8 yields 1.0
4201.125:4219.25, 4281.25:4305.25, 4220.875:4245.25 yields -2.4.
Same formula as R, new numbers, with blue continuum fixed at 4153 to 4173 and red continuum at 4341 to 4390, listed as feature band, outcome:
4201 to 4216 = 2.07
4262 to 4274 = 0.95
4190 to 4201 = 1.36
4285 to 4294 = 1.29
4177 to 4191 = 1.23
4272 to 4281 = 1.16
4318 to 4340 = 0.55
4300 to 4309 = 2.35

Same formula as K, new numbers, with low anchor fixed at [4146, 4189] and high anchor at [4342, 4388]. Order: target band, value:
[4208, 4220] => 0.03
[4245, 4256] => -0.01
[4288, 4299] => 0.20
